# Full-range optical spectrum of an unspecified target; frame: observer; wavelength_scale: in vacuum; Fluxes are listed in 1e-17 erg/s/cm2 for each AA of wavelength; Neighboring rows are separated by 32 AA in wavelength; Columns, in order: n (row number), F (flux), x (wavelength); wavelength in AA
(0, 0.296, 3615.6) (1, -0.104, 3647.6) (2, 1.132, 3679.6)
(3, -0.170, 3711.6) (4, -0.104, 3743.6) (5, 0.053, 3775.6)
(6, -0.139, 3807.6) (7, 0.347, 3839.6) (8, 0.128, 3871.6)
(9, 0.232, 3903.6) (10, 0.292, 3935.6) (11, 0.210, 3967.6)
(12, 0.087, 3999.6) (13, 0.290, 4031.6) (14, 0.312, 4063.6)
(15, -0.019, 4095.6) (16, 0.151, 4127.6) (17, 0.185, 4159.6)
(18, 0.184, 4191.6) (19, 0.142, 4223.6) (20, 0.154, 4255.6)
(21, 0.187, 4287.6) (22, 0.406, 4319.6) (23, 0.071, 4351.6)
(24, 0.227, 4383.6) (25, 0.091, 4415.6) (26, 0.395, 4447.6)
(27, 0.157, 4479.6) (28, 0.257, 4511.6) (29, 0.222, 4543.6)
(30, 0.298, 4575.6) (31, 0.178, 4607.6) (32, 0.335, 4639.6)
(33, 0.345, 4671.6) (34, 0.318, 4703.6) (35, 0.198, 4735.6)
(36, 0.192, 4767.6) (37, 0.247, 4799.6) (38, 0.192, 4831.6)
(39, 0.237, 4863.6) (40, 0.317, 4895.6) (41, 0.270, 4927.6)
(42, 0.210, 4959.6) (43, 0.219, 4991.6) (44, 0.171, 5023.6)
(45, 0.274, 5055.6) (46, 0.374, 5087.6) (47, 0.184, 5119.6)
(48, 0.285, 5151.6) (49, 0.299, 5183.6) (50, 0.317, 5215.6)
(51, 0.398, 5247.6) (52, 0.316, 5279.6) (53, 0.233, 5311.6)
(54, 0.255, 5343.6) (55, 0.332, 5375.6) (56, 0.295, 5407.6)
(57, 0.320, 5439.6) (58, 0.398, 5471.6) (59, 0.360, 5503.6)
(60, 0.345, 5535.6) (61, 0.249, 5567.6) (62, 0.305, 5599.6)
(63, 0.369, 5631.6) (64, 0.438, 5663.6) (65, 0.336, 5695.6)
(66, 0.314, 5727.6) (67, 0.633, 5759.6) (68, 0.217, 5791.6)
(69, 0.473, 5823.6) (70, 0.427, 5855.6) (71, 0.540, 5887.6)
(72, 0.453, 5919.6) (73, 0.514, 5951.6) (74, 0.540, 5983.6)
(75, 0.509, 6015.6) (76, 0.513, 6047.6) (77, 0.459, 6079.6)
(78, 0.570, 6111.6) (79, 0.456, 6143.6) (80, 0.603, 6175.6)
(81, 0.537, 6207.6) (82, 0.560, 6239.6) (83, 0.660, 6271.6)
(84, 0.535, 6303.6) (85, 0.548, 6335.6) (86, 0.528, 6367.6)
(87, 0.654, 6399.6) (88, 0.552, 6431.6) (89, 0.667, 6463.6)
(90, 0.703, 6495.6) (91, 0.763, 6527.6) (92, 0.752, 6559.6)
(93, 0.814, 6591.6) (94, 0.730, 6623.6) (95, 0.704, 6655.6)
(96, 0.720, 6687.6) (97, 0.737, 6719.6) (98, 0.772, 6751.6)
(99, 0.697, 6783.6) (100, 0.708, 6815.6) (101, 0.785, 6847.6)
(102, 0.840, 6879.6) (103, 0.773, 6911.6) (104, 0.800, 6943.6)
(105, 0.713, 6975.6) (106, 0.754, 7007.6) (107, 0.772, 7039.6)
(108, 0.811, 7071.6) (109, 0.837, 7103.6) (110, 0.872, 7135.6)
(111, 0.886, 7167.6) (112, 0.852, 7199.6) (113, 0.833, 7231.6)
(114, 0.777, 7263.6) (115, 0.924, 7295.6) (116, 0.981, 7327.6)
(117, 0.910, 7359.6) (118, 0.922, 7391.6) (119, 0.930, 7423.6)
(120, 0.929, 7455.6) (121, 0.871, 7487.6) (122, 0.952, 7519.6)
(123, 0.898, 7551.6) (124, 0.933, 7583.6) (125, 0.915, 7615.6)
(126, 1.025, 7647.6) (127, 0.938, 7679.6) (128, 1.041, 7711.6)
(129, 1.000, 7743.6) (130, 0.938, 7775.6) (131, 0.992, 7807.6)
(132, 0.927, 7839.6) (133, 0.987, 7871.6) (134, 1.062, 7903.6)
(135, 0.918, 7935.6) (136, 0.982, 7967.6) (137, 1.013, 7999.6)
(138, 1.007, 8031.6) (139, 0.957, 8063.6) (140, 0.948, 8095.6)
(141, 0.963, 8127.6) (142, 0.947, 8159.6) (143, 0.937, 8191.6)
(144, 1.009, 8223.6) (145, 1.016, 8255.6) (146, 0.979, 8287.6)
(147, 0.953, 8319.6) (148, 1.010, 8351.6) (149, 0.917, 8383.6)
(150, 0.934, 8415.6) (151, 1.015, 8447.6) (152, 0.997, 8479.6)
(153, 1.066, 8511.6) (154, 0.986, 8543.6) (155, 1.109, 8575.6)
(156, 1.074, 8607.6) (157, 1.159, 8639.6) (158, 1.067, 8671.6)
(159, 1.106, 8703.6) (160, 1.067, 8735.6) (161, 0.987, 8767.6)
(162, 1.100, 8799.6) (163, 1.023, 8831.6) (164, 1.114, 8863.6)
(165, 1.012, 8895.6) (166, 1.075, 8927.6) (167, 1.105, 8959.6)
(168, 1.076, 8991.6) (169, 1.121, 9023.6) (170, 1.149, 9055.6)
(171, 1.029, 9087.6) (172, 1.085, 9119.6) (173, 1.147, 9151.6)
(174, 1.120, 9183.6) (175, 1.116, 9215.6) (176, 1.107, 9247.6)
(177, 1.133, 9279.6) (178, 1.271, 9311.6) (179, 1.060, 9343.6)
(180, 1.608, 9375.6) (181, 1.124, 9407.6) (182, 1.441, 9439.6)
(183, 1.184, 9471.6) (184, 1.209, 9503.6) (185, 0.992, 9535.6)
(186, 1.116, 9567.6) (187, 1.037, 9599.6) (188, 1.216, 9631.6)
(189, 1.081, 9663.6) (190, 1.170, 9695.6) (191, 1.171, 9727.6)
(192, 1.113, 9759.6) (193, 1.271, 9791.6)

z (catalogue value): 0.544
